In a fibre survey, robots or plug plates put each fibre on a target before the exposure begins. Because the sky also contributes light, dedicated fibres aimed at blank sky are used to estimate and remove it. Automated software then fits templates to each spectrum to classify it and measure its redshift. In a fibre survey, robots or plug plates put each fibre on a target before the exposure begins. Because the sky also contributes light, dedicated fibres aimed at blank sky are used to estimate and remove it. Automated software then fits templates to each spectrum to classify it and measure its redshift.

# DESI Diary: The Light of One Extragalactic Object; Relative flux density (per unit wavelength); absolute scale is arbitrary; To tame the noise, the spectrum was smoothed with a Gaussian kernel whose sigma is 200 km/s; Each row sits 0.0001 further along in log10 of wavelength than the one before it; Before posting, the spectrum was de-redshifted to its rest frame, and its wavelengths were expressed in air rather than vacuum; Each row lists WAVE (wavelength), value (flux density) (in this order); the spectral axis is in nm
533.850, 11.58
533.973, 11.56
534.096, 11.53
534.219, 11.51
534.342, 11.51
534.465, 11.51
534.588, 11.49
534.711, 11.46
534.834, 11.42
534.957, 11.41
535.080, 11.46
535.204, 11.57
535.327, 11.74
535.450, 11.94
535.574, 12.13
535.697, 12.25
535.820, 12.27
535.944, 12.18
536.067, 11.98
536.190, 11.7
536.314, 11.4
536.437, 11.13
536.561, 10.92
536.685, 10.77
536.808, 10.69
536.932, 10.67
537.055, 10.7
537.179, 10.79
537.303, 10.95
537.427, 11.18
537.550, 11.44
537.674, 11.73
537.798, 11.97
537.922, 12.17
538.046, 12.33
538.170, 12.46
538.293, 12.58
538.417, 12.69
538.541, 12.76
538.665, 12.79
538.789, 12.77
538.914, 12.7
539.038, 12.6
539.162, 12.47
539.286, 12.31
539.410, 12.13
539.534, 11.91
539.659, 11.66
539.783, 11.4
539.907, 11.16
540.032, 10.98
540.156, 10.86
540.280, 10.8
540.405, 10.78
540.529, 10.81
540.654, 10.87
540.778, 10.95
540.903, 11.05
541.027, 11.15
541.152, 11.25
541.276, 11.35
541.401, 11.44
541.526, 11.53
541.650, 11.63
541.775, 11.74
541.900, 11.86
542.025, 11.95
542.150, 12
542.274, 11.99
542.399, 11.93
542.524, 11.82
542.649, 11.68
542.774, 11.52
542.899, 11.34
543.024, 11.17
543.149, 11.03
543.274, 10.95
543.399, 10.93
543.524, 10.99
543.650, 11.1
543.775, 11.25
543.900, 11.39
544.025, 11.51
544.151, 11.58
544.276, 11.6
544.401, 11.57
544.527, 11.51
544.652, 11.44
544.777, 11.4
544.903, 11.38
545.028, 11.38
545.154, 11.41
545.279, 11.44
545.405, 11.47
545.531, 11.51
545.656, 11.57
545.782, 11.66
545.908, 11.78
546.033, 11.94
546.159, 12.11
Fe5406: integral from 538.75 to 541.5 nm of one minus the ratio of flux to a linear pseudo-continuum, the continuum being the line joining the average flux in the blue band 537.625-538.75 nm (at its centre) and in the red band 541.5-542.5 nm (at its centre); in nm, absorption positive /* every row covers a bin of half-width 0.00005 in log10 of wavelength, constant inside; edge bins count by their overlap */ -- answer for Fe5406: 0.14 nm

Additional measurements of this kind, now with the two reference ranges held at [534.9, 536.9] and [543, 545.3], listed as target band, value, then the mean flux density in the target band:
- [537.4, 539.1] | -0.121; 12.3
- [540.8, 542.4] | -0.025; 11.6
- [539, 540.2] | -0.029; 11.7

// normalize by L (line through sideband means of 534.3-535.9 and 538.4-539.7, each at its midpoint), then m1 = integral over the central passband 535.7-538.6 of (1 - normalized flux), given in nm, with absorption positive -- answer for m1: 0.11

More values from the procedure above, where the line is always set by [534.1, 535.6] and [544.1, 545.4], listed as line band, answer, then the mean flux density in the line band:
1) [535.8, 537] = 0.02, 11.3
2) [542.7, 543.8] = 0.03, 11.1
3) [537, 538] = 0.01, 11.4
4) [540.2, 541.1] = 0.05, 10.9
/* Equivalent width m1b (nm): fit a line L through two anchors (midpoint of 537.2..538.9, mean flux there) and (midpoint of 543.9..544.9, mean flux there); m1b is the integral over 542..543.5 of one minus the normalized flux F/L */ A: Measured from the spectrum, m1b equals 0.02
